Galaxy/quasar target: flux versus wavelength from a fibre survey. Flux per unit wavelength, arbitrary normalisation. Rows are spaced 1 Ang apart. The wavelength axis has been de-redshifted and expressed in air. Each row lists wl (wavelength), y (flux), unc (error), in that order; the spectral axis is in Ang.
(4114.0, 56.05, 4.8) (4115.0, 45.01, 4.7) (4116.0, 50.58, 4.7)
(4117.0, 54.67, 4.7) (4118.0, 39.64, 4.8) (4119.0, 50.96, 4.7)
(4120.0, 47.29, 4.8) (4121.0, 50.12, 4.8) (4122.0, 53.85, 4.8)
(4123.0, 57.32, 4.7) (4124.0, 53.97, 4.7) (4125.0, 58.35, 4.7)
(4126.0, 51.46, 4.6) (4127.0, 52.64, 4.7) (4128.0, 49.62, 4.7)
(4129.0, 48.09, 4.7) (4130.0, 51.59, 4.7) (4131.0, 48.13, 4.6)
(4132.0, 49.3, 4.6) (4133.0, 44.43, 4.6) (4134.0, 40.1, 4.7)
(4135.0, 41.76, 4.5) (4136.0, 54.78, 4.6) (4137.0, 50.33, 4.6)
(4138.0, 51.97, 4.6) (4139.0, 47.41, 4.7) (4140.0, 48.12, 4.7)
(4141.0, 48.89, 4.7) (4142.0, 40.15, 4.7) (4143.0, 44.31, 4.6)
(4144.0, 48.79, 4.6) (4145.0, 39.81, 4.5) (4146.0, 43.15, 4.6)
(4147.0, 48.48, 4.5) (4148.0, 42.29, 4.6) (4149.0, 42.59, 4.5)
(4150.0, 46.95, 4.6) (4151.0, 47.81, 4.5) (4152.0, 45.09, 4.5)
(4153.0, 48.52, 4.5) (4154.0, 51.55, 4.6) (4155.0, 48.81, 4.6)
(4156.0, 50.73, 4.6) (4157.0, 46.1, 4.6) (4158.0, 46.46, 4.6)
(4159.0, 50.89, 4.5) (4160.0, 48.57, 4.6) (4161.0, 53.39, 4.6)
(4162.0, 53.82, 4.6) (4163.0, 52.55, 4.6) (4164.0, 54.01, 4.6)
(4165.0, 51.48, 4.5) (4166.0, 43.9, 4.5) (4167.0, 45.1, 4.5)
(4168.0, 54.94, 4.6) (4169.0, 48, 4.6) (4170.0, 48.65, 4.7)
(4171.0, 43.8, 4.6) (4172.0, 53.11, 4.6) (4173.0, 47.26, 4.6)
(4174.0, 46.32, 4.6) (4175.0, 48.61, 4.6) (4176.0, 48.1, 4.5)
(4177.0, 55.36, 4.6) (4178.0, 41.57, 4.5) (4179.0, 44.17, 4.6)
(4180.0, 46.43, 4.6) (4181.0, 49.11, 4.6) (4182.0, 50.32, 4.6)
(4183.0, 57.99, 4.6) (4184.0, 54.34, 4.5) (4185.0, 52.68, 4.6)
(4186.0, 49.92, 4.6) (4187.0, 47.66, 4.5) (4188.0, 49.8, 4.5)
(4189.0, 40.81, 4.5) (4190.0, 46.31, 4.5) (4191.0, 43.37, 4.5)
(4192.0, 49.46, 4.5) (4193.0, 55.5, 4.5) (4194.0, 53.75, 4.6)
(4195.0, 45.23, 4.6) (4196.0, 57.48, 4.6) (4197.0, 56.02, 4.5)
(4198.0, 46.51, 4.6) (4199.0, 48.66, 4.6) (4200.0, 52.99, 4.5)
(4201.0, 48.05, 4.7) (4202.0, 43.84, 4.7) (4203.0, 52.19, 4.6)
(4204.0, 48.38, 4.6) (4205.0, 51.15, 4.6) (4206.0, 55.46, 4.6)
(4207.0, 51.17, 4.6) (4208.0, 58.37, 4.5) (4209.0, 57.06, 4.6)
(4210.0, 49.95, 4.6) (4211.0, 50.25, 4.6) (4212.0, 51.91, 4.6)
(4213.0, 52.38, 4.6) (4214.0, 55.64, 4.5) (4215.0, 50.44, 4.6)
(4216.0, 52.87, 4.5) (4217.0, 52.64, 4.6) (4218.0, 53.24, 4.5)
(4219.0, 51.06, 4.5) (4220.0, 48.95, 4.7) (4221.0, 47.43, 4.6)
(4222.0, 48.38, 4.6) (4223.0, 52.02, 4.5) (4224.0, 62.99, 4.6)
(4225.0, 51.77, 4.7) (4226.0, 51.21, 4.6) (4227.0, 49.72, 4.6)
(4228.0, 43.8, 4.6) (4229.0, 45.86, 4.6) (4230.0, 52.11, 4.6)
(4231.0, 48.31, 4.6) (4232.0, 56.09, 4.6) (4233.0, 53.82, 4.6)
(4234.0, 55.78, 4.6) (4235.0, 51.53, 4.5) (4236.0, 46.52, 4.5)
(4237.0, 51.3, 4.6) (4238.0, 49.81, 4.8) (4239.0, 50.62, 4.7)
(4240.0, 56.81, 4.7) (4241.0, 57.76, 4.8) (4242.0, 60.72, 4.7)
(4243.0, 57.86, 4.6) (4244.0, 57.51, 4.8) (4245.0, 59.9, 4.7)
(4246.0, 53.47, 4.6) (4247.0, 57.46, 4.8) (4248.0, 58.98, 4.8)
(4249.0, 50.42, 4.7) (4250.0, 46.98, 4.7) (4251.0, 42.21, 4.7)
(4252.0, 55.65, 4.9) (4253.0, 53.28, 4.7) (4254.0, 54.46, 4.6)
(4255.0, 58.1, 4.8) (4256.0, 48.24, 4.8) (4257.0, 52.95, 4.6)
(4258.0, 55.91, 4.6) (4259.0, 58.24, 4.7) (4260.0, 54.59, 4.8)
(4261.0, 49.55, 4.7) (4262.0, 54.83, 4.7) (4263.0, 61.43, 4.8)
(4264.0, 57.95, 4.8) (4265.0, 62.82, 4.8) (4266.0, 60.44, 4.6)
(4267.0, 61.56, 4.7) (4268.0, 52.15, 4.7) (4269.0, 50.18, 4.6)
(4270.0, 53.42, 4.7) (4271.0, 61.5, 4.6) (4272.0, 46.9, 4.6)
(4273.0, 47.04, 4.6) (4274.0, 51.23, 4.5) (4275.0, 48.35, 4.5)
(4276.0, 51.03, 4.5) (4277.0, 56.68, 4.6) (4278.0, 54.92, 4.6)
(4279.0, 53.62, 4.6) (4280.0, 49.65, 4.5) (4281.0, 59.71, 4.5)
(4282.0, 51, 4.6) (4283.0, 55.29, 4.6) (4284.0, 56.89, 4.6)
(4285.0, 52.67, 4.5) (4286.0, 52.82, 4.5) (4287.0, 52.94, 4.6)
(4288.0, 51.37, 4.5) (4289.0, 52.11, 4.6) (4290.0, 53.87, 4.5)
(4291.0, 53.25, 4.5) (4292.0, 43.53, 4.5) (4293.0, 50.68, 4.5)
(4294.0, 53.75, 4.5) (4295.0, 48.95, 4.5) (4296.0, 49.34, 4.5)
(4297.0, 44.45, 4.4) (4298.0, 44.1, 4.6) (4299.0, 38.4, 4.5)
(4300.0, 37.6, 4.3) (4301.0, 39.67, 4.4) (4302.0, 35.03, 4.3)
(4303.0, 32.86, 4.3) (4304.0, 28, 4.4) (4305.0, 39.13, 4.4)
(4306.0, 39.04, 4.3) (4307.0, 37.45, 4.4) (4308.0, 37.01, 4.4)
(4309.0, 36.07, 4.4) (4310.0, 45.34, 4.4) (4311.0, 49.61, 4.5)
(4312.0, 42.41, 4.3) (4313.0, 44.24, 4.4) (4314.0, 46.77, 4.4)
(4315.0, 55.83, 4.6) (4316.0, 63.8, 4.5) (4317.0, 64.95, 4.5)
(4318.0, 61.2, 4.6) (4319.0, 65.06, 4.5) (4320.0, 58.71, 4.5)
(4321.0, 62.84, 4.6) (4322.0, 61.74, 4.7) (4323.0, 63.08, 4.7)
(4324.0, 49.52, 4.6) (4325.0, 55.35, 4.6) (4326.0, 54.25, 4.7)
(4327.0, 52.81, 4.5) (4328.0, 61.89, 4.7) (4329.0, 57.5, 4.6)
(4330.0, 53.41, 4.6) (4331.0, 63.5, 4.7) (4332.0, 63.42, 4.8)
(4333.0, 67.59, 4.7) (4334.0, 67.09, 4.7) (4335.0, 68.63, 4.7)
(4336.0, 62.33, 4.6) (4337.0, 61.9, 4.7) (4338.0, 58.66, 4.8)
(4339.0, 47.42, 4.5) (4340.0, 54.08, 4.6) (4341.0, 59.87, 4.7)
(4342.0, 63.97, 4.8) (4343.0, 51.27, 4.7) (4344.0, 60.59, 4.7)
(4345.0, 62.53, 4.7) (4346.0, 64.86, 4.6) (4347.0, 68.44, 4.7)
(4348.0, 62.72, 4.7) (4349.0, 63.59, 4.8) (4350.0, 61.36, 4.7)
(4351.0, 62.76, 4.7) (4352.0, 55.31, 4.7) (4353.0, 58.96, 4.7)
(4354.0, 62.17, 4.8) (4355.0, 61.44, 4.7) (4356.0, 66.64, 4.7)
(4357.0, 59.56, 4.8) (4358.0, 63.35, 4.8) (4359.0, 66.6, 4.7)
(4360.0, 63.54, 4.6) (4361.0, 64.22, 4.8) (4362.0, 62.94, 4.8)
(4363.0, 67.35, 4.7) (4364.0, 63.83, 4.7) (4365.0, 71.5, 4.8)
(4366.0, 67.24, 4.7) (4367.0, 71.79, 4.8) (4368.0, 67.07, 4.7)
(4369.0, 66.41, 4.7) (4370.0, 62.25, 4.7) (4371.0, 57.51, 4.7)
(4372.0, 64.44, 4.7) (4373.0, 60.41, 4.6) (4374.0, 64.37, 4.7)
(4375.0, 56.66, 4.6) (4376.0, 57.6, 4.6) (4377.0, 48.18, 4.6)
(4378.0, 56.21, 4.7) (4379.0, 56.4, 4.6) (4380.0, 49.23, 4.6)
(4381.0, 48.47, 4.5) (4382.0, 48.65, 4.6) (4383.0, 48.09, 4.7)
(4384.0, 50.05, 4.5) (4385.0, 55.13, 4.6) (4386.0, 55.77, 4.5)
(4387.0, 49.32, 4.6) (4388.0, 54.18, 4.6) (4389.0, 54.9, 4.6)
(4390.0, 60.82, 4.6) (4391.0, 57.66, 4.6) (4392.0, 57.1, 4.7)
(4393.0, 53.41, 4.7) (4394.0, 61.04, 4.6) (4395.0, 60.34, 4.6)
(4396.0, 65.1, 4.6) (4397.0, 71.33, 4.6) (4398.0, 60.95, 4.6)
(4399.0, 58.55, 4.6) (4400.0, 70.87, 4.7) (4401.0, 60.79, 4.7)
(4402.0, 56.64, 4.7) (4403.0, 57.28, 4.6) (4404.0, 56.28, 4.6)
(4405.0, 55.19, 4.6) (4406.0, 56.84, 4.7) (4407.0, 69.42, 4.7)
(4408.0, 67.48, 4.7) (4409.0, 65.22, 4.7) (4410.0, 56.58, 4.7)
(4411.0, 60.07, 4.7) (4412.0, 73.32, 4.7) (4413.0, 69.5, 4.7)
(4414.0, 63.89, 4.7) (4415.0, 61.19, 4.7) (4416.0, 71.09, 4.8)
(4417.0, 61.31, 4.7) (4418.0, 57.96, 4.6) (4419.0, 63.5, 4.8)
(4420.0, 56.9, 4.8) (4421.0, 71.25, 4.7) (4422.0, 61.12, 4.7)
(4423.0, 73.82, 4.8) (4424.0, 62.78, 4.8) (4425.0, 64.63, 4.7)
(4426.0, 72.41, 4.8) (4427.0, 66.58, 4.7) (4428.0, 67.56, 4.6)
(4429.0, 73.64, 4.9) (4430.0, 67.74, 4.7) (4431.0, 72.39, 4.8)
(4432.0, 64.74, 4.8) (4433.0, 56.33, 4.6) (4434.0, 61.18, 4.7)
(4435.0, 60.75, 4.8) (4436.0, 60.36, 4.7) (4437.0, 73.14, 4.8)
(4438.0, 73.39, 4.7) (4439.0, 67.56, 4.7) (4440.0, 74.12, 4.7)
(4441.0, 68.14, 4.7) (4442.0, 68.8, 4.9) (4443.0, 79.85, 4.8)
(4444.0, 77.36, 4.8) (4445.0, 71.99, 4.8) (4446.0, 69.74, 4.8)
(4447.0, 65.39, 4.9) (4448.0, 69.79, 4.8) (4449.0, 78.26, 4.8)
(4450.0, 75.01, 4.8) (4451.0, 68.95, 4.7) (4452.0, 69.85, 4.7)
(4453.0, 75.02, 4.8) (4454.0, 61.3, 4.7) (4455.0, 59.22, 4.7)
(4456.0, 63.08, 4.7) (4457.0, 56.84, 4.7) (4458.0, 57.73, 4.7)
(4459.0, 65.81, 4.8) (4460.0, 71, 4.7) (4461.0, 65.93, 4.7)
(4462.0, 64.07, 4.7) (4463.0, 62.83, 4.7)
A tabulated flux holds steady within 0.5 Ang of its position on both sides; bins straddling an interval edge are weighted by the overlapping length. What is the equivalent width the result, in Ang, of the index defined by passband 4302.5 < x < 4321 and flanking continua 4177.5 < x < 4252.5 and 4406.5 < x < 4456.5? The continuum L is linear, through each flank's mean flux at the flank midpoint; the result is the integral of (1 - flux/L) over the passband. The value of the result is 3.5 Ang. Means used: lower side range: 51.5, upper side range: 67.3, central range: 47.5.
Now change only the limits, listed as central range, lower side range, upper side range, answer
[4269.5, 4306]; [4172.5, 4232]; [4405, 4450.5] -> 5.2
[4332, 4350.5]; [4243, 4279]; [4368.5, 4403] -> -1.7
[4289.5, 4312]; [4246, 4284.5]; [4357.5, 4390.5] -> 5.3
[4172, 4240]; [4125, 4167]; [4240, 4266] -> 2.0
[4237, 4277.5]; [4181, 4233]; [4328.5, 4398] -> -0.3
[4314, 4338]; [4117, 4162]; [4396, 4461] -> -0.3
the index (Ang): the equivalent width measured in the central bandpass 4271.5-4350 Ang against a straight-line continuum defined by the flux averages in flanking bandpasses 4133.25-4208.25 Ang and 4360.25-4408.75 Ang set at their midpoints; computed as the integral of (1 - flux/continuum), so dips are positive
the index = 4.1 Ang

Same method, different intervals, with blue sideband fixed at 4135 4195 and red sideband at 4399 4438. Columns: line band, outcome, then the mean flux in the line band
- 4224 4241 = 0.4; 51.5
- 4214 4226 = 0.0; 52.1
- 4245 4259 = 0.1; 53.4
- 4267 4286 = 0.8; 53.1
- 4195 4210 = -0.3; 51.7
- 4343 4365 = -1.0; 62.9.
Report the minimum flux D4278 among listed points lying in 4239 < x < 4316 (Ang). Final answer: 28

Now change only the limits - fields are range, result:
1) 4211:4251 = 42.21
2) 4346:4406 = 48.09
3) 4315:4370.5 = 47.42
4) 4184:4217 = 40.81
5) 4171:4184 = 41.57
